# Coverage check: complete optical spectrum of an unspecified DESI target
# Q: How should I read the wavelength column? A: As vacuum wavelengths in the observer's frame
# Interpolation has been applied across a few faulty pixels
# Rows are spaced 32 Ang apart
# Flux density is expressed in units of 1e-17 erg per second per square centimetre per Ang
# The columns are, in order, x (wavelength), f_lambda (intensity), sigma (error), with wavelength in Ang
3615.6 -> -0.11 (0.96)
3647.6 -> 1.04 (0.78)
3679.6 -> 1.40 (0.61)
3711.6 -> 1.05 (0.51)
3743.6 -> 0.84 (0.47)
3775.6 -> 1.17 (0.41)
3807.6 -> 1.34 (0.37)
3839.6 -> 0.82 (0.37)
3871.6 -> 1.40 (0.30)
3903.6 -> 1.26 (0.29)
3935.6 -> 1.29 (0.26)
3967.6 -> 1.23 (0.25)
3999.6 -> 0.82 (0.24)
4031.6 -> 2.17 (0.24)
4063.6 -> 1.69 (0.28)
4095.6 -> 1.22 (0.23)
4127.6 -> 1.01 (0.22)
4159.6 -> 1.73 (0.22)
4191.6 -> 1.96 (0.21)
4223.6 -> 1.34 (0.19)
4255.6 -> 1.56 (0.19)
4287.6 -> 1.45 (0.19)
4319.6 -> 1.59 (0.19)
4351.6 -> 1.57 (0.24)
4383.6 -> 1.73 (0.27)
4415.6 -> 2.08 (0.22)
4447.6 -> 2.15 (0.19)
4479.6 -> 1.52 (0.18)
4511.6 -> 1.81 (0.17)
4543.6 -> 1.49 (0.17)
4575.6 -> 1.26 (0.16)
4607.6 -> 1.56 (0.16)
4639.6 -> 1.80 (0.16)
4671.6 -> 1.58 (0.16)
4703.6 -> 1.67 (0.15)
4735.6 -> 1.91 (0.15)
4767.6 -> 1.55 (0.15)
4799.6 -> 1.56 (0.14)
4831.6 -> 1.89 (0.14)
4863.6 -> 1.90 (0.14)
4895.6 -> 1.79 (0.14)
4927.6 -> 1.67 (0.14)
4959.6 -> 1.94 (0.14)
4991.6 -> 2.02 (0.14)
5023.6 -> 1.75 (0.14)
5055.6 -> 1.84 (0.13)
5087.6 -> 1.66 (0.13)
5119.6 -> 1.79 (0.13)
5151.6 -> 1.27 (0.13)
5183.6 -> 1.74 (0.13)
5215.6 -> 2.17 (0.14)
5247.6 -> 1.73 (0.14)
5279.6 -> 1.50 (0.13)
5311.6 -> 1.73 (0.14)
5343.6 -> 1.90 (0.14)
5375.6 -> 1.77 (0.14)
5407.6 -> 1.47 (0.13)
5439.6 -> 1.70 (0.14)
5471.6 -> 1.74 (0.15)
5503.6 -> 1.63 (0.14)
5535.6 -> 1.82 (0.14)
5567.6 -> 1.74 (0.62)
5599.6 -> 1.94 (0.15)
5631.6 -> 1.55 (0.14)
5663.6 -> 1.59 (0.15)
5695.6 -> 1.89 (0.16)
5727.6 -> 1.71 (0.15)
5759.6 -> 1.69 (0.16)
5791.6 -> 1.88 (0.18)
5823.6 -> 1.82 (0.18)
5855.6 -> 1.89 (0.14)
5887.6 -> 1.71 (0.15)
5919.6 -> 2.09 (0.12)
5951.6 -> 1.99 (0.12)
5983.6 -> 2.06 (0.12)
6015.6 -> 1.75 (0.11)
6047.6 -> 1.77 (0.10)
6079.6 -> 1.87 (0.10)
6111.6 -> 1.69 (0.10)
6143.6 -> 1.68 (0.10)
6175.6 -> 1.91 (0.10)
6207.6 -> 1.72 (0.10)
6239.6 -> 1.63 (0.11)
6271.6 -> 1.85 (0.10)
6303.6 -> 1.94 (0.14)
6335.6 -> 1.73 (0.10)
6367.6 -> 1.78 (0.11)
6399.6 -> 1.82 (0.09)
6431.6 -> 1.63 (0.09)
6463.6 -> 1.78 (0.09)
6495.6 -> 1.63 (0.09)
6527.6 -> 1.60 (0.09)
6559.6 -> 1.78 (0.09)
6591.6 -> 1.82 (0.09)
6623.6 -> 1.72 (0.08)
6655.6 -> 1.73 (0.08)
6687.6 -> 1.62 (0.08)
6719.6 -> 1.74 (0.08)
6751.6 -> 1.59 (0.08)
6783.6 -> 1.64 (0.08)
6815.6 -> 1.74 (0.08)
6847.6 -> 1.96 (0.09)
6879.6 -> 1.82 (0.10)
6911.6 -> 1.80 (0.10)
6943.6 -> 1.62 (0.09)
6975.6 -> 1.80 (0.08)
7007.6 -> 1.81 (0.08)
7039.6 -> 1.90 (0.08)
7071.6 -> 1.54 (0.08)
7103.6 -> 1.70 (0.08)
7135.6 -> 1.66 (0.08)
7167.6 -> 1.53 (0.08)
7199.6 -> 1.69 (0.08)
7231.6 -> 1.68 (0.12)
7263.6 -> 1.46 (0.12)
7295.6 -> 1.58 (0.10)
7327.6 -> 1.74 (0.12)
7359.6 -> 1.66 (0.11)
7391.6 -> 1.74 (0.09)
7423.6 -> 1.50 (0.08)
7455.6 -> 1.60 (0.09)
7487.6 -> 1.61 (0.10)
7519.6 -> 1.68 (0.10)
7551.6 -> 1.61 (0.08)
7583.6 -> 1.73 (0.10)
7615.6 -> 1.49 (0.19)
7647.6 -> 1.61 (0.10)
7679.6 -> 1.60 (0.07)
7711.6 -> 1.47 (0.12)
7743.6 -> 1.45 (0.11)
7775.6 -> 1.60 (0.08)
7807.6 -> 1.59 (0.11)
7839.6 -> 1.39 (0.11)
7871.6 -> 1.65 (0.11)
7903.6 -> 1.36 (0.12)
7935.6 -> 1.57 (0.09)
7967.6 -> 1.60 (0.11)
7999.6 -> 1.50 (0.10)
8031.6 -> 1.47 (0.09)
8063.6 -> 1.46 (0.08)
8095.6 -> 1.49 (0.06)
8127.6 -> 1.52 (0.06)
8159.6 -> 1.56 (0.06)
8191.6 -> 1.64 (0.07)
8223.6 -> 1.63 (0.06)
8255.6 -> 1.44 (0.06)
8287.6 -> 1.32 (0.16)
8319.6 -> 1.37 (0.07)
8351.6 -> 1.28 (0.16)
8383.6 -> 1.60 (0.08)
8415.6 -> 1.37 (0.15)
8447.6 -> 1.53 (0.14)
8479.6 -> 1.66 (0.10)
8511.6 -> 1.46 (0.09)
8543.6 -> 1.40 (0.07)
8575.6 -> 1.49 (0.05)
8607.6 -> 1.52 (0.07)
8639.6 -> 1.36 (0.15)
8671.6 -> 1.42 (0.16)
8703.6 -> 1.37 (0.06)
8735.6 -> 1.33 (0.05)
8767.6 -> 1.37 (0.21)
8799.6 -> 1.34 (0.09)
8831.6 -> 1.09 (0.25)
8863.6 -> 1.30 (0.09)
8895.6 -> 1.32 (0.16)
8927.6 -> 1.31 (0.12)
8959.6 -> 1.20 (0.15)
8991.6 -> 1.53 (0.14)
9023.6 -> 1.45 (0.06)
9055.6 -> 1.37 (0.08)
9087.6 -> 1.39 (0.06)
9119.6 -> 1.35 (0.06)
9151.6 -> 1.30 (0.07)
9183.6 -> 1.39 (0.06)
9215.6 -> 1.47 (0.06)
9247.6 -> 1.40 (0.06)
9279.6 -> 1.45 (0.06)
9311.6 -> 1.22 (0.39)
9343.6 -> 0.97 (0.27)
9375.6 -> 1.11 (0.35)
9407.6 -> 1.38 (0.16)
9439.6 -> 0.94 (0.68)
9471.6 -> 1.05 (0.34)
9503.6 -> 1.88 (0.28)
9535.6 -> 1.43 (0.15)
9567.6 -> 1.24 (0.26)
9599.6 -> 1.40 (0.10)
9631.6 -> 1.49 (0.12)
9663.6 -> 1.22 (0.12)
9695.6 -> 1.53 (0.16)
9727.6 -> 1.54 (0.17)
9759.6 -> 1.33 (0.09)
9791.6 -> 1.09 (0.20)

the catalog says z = 0.04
